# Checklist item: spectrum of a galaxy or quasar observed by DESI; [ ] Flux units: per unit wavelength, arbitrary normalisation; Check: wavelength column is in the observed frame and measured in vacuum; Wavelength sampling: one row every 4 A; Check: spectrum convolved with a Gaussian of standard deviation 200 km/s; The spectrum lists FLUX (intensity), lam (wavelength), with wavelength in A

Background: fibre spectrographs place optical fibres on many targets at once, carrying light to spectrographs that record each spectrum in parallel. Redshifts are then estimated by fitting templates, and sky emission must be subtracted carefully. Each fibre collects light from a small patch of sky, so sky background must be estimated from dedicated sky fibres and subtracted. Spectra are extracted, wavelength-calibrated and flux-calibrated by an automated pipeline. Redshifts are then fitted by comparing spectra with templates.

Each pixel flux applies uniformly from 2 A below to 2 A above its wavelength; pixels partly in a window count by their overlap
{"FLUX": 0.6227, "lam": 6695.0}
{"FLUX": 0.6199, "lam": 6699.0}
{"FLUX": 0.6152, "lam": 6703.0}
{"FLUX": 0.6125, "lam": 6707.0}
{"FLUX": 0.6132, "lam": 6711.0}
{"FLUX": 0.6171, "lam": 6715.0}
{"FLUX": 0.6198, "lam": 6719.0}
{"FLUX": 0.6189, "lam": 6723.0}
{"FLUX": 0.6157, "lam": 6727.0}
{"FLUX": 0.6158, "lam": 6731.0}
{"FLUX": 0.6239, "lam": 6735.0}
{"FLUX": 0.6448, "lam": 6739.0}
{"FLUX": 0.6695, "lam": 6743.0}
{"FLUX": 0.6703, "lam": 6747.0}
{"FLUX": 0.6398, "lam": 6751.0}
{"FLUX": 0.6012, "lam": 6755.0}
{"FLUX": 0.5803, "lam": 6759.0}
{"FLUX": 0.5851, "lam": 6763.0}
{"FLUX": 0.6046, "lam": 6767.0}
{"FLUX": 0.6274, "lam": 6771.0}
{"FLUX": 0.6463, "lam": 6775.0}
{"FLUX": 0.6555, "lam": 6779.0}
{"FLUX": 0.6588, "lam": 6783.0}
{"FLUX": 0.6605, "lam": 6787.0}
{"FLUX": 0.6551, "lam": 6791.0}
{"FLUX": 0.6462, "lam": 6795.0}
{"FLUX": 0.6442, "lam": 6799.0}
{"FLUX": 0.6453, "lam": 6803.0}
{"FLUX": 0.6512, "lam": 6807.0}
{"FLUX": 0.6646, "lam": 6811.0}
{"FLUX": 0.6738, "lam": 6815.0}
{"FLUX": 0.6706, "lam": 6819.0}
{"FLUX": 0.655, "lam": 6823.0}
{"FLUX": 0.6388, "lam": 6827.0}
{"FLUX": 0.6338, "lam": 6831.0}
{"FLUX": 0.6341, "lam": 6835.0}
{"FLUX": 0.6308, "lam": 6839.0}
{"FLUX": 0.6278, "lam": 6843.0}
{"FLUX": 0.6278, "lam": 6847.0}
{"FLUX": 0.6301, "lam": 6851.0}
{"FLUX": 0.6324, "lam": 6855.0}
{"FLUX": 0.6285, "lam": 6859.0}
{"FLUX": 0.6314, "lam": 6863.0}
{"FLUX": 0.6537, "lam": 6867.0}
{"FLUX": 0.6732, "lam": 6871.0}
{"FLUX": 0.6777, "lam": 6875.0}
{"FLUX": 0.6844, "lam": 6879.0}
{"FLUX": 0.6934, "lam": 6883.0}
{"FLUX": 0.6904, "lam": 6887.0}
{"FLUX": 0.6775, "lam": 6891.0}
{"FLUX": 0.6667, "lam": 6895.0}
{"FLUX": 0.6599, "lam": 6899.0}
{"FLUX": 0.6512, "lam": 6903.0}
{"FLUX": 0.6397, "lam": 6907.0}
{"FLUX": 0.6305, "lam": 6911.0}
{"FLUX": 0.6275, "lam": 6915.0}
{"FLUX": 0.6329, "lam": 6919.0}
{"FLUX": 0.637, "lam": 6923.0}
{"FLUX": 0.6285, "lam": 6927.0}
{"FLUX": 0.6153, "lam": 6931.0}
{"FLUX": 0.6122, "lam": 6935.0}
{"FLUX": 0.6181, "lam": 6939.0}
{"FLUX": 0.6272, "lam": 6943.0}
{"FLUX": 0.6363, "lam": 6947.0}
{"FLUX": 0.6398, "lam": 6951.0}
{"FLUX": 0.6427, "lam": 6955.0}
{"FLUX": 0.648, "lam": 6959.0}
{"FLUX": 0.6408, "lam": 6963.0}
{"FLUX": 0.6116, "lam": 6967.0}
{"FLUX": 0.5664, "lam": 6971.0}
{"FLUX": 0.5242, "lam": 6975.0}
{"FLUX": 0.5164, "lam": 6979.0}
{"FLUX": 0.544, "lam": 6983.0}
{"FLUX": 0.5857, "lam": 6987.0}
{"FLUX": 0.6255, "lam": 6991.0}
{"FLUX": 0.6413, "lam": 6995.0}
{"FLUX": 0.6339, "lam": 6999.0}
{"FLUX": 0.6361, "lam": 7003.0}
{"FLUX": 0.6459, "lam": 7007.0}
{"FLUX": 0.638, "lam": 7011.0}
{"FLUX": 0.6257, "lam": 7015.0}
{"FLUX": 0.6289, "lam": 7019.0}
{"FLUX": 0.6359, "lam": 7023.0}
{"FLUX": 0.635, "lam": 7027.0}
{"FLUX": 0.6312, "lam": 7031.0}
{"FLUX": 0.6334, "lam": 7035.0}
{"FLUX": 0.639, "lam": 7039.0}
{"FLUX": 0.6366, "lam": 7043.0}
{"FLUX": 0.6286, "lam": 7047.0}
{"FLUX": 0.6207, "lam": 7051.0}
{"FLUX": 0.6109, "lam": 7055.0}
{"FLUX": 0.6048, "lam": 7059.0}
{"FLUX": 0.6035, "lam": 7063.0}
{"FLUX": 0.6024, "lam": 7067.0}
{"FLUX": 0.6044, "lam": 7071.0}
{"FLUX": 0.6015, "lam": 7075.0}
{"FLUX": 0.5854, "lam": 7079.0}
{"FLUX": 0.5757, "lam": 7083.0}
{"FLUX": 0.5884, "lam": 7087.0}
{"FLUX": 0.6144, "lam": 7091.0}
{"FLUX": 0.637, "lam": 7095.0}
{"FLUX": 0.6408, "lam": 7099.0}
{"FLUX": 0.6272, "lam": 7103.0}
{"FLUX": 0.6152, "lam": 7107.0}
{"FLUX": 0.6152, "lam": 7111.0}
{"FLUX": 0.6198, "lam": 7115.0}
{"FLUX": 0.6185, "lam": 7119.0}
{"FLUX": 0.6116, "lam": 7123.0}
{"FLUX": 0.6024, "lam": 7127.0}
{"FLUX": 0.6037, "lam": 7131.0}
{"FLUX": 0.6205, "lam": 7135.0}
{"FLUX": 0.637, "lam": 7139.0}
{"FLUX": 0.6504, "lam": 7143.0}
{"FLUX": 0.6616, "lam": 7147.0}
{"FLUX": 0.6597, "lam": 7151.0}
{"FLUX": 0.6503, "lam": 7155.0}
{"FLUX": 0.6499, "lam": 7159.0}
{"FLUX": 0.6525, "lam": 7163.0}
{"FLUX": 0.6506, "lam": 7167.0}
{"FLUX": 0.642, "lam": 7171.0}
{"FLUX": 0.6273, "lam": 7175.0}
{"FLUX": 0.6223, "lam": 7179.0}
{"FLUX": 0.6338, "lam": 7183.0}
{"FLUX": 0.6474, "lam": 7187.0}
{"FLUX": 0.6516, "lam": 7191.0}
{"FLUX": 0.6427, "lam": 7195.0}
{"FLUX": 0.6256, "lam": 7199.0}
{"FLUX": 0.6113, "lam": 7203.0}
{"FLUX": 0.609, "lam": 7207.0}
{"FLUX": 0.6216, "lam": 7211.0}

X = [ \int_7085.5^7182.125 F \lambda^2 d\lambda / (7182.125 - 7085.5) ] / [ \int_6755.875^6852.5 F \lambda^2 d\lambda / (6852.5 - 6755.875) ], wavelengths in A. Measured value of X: 1.1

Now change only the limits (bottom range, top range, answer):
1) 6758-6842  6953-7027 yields 1.01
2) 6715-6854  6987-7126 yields 1.05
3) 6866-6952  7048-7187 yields 1.02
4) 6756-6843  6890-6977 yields 1.02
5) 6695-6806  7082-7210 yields 1.12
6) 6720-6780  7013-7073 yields 1.08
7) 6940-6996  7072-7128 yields 1.05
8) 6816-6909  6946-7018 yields 0.97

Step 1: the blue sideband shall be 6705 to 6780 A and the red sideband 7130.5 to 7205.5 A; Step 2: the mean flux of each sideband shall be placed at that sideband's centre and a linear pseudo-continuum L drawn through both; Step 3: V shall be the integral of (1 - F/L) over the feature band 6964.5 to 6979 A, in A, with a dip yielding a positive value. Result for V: 1.59 A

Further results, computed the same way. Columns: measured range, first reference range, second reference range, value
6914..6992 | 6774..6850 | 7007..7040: 3.7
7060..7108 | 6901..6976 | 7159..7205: 1.8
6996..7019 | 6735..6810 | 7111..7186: 0.0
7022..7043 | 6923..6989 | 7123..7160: -0.6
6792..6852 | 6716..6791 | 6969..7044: -1.9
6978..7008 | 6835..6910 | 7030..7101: 1.1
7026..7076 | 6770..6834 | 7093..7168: 1.4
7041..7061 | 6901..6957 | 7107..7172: 0.4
